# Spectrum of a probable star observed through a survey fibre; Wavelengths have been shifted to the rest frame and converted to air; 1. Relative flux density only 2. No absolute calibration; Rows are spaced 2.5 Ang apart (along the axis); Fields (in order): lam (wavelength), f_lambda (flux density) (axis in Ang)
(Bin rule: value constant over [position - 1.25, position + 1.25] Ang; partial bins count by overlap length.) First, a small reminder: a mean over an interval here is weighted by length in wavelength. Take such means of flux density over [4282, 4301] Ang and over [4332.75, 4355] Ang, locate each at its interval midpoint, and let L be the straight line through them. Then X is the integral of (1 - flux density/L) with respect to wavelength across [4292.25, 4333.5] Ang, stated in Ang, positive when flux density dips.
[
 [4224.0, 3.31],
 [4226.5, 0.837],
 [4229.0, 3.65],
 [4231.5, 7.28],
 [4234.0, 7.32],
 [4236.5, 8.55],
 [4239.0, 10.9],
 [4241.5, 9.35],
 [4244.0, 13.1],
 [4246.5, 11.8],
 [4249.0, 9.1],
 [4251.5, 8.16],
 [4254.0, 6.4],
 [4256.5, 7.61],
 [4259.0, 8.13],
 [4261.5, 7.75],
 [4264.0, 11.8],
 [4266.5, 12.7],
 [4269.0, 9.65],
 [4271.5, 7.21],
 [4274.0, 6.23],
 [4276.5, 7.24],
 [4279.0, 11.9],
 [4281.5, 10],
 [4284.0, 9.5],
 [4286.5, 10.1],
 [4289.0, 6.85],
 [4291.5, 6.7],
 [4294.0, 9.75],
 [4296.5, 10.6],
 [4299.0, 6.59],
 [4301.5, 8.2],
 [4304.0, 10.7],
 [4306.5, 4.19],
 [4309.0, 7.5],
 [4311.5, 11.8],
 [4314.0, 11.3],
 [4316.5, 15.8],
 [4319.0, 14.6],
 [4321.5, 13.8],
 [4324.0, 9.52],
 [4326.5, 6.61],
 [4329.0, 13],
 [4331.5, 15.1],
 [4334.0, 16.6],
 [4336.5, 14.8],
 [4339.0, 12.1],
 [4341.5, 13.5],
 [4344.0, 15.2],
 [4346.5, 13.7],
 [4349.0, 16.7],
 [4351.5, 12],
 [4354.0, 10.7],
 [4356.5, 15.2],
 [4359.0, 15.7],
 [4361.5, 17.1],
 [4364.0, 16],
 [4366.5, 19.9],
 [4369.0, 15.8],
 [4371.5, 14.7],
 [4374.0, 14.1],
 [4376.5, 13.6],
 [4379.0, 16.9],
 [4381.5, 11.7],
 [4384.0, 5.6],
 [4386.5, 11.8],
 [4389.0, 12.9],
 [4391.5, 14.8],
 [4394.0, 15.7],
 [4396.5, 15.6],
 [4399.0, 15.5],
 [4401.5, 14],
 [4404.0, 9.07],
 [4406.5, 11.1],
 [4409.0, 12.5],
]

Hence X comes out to 0.86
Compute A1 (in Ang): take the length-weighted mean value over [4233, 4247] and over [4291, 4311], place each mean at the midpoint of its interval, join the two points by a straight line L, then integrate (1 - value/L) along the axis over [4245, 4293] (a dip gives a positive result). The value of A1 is 1.58 Ang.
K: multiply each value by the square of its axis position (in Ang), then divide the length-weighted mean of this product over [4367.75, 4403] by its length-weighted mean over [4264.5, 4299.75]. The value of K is 1.6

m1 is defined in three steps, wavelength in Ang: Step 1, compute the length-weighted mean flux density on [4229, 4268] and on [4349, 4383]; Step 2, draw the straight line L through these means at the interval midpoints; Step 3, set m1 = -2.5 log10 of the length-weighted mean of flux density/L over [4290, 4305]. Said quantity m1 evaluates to 0.31 mag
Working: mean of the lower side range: 9.15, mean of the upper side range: 14.9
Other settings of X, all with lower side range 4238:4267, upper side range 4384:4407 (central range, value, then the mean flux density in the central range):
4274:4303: 4.79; 8.76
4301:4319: 1.17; 10.3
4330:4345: -3.68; 14.5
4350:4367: -4.00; 15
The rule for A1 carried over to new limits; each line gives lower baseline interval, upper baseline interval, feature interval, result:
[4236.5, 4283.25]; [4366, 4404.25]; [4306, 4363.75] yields -4.5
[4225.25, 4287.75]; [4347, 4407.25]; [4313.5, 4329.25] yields -0.8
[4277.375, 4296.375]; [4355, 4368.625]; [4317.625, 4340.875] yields 0.9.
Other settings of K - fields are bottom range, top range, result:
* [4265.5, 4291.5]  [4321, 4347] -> 1.49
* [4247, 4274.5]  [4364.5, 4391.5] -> 1.66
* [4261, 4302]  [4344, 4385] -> 1.66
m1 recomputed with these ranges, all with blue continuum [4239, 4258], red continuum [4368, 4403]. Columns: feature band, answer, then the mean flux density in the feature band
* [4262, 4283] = 0.07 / 9.52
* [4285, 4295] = 0.27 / 8.34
